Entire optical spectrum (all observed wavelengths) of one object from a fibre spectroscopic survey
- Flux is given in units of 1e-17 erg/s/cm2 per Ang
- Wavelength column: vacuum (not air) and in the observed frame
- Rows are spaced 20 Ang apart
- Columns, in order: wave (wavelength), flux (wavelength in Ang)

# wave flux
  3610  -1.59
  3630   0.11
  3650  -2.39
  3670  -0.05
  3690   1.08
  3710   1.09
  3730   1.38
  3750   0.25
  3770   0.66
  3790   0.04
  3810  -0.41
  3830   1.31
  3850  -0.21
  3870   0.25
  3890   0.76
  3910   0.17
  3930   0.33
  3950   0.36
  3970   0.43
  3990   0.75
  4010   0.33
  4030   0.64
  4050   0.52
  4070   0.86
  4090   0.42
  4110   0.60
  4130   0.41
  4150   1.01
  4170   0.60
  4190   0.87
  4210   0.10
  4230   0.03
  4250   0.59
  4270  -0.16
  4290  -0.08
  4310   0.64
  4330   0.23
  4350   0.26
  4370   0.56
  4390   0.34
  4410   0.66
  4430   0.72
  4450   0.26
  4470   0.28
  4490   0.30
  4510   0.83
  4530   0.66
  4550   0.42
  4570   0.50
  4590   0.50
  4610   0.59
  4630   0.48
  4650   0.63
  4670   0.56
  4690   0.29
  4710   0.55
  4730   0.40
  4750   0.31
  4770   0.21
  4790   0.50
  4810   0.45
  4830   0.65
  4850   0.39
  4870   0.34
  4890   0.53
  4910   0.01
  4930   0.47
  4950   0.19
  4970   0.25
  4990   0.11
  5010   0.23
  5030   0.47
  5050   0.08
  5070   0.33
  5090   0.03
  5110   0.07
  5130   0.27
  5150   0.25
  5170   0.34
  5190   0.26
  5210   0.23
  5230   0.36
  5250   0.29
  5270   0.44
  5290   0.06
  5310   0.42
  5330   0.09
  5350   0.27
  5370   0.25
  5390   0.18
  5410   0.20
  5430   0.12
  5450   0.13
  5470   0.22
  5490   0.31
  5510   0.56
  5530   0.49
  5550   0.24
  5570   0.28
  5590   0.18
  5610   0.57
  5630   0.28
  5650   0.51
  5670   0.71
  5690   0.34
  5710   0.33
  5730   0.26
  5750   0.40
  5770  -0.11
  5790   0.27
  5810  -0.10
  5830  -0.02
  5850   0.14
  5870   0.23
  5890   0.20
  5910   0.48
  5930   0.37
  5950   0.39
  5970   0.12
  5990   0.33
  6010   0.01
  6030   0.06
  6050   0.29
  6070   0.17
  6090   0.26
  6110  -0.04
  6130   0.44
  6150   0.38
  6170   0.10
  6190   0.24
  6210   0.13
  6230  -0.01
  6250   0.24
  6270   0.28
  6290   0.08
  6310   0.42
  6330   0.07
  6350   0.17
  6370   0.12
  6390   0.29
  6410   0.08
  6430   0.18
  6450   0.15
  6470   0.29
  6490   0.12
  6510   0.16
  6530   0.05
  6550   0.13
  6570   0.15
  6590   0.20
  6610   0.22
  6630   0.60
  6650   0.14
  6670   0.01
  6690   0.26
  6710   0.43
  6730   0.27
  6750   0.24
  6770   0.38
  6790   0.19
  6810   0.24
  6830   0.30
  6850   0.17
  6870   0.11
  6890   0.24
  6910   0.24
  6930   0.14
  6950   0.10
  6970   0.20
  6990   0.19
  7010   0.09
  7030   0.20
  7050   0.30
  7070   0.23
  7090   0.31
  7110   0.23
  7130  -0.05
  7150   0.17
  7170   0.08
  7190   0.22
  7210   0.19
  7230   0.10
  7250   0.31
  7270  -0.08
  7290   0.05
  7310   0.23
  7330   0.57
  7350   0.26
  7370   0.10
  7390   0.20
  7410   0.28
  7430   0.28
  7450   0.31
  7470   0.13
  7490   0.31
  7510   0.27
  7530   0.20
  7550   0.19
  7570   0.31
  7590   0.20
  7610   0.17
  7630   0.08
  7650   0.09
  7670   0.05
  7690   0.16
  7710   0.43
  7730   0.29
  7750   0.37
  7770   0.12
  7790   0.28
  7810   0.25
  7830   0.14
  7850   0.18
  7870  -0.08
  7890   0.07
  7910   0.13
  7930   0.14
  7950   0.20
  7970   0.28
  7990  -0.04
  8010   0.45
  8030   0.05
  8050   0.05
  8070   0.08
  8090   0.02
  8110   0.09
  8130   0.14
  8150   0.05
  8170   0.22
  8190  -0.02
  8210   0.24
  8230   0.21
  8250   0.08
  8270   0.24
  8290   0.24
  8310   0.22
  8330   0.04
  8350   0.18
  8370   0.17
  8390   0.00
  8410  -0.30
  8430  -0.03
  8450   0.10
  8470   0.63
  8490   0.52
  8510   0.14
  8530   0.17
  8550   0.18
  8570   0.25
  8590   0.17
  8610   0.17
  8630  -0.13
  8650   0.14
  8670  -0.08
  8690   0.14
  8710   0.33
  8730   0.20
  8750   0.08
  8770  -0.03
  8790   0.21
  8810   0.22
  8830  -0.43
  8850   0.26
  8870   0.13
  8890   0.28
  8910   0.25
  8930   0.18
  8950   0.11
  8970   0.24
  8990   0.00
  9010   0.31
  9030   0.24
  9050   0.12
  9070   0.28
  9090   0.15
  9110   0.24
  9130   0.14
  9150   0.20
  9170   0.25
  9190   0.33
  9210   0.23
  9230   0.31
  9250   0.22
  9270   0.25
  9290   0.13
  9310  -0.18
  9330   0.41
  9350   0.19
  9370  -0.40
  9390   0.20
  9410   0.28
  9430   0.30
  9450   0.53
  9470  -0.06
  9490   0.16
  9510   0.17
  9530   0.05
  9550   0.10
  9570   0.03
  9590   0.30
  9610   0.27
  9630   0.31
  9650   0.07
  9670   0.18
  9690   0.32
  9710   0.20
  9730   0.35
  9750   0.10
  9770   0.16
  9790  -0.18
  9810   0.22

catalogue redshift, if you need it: 1.274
